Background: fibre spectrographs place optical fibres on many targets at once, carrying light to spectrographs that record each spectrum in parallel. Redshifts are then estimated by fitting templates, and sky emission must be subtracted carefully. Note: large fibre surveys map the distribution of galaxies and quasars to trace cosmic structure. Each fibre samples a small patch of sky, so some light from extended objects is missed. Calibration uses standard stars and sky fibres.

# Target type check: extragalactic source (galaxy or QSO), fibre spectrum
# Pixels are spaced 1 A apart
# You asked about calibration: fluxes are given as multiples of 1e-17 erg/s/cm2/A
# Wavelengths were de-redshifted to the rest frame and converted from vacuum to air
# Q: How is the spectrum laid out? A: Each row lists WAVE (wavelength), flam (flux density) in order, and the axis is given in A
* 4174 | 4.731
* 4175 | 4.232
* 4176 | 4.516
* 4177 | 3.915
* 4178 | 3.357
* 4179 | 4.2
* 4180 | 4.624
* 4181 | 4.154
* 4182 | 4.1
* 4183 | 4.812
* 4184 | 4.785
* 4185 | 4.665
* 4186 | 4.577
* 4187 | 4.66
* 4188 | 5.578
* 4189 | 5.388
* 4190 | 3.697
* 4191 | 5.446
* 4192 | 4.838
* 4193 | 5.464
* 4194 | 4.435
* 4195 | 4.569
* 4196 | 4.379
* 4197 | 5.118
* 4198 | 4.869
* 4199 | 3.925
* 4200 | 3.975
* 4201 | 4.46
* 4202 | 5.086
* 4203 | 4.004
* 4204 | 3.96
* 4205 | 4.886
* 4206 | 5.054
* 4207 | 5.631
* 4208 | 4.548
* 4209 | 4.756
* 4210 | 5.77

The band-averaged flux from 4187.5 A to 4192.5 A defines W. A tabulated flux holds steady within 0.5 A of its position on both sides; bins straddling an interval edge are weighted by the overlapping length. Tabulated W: 4.99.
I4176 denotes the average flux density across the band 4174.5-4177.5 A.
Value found 4.22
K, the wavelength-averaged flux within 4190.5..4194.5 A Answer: 5.05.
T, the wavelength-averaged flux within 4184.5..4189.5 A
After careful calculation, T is 4.97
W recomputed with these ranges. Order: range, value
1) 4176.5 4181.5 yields 4.05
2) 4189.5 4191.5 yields 4.57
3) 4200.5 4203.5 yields 4.52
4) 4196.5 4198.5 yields 4.99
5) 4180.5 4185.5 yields 4.5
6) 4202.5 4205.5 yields 4.28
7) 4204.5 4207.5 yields 5.19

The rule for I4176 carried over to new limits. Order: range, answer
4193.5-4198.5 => 4.67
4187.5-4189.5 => 5.48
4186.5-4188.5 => 5.12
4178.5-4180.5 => 4.41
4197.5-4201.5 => 4.31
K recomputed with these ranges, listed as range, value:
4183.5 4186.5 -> 4.68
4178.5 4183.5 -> 4.38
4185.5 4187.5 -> 4.62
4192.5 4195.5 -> 4.82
